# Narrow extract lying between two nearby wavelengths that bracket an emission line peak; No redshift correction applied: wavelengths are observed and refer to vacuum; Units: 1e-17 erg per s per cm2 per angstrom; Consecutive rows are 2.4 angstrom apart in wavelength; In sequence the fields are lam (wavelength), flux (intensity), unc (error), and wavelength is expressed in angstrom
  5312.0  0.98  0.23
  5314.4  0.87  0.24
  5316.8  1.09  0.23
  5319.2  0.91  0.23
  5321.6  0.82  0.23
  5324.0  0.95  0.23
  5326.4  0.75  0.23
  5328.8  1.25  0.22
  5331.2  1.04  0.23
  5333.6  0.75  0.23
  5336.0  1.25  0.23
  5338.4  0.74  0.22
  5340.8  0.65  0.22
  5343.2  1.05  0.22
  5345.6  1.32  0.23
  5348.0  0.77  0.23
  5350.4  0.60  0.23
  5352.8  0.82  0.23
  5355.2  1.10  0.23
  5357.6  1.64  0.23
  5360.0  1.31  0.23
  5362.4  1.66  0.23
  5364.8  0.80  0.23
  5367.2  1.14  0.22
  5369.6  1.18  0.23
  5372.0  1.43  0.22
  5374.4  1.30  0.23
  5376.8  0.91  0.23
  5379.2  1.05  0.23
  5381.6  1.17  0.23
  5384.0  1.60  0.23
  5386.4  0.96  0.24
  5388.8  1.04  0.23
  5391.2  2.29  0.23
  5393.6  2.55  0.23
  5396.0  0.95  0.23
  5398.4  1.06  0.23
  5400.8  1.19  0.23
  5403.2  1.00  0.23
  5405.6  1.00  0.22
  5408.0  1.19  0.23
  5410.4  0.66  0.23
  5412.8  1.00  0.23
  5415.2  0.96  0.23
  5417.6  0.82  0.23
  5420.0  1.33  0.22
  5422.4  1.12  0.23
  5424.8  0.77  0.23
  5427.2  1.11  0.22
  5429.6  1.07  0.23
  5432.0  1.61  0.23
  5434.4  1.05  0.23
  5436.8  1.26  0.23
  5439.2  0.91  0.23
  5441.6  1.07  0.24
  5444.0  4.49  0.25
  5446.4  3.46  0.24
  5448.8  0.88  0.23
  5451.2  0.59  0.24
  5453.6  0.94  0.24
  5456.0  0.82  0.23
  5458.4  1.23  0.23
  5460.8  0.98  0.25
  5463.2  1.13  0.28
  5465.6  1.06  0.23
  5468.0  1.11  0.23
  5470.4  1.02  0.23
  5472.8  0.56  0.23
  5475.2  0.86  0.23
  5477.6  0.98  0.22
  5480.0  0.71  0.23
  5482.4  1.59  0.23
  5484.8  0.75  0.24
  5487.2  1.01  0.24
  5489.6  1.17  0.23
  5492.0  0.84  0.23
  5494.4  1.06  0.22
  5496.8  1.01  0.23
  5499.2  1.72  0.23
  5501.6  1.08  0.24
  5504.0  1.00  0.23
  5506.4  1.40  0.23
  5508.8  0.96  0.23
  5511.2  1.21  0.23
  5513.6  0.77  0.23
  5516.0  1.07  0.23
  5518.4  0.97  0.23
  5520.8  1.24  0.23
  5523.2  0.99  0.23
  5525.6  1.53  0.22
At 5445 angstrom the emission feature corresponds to [O III] 5007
